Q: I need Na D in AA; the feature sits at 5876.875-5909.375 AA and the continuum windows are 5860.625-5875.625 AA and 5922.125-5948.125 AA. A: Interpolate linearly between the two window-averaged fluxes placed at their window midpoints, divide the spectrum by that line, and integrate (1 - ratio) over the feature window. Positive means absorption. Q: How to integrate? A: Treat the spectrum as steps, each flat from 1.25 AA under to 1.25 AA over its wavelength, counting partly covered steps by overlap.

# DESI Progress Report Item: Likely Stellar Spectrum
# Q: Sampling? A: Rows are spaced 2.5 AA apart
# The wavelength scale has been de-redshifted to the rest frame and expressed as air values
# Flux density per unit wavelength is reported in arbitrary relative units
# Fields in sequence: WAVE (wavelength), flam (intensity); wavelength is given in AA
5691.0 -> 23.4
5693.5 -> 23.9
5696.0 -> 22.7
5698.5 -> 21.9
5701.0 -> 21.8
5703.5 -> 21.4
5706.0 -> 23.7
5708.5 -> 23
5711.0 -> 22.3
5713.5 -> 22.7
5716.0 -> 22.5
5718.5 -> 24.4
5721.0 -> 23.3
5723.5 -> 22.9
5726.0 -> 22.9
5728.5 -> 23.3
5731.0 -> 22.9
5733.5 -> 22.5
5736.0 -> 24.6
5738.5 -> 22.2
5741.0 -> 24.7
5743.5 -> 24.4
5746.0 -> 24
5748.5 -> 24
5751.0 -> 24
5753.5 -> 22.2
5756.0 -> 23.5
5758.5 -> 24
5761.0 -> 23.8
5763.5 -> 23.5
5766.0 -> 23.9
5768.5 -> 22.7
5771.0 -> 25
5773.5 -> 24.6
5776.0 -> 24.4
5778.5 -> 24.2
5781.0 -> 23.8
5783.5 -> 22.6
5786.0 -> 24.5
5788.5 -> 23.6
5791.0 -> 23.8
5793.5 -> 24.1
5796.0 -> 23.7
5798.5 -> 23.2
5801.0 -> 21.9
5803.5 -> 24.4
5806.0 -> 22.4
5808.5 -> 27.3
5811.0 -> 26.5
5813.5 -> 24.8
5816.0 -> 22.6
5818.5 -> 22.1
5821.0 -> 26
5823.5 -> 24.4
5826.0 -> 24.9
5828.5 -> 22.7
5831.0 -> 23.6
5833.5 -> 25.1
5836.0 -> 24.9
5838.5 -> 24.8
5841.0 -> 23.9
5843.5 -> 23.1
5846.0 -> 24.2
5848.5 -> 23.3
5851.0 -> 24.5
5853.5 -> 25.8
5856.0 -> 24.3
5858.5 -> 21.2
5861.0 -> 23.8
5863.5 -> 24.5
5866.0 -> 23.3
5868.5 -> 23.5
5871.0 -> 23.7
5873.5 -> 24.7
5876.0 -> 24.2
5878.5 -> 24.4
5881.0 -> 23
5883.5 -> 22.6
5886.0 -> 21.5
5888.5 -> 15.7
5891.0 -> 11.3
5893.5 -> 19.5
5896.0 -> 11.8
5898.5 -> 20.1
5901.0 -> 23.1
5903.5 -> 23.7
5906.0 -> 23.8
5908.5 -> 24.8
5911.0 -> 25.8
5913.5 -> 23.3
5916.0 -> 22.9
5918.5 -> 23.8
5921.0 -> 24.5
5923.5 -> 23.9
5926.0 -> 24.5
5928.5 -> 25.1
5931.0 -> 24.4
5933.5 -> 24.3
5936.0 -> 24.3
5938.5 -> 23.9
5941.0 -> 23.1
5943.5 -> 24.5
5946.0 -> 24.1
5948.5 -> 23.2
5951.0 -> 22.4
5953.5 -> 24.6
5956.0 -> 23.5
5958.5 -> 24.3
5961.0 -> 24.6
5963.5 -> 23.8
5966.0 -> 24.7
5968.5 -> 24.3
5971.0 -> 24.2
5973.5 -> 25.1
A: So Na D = 4.9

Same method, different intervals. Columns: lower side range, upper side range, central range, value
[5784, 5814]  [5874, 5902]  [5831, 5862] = -3.1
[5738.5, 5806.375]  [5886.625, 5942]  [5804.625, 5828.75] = -1.3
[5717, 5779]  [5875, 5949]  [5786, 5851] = -2.6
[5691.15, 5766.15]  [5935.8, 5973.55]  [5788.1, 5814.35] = -0.8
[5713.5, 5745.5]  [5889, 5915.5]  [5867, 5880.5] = -1.9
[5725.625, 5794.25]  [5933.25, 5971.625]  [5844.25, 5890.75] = 1.7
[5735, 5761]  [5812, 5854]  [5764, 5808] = 0.3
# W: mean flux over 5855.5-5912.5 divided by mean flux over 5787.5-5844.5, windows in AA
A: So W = 0.9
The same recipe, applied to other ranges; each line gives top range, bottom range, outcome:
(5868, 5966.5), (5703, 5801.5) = 0.97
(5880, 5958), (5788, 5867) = 0.94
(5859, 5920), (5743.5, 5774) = 0.93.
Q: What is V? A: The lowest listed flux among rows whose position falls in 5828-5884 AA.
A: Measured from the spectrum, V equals 21.2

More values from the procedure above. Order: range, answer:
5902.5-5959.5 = 22.4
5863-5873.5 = 23.3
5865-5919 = 11.3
